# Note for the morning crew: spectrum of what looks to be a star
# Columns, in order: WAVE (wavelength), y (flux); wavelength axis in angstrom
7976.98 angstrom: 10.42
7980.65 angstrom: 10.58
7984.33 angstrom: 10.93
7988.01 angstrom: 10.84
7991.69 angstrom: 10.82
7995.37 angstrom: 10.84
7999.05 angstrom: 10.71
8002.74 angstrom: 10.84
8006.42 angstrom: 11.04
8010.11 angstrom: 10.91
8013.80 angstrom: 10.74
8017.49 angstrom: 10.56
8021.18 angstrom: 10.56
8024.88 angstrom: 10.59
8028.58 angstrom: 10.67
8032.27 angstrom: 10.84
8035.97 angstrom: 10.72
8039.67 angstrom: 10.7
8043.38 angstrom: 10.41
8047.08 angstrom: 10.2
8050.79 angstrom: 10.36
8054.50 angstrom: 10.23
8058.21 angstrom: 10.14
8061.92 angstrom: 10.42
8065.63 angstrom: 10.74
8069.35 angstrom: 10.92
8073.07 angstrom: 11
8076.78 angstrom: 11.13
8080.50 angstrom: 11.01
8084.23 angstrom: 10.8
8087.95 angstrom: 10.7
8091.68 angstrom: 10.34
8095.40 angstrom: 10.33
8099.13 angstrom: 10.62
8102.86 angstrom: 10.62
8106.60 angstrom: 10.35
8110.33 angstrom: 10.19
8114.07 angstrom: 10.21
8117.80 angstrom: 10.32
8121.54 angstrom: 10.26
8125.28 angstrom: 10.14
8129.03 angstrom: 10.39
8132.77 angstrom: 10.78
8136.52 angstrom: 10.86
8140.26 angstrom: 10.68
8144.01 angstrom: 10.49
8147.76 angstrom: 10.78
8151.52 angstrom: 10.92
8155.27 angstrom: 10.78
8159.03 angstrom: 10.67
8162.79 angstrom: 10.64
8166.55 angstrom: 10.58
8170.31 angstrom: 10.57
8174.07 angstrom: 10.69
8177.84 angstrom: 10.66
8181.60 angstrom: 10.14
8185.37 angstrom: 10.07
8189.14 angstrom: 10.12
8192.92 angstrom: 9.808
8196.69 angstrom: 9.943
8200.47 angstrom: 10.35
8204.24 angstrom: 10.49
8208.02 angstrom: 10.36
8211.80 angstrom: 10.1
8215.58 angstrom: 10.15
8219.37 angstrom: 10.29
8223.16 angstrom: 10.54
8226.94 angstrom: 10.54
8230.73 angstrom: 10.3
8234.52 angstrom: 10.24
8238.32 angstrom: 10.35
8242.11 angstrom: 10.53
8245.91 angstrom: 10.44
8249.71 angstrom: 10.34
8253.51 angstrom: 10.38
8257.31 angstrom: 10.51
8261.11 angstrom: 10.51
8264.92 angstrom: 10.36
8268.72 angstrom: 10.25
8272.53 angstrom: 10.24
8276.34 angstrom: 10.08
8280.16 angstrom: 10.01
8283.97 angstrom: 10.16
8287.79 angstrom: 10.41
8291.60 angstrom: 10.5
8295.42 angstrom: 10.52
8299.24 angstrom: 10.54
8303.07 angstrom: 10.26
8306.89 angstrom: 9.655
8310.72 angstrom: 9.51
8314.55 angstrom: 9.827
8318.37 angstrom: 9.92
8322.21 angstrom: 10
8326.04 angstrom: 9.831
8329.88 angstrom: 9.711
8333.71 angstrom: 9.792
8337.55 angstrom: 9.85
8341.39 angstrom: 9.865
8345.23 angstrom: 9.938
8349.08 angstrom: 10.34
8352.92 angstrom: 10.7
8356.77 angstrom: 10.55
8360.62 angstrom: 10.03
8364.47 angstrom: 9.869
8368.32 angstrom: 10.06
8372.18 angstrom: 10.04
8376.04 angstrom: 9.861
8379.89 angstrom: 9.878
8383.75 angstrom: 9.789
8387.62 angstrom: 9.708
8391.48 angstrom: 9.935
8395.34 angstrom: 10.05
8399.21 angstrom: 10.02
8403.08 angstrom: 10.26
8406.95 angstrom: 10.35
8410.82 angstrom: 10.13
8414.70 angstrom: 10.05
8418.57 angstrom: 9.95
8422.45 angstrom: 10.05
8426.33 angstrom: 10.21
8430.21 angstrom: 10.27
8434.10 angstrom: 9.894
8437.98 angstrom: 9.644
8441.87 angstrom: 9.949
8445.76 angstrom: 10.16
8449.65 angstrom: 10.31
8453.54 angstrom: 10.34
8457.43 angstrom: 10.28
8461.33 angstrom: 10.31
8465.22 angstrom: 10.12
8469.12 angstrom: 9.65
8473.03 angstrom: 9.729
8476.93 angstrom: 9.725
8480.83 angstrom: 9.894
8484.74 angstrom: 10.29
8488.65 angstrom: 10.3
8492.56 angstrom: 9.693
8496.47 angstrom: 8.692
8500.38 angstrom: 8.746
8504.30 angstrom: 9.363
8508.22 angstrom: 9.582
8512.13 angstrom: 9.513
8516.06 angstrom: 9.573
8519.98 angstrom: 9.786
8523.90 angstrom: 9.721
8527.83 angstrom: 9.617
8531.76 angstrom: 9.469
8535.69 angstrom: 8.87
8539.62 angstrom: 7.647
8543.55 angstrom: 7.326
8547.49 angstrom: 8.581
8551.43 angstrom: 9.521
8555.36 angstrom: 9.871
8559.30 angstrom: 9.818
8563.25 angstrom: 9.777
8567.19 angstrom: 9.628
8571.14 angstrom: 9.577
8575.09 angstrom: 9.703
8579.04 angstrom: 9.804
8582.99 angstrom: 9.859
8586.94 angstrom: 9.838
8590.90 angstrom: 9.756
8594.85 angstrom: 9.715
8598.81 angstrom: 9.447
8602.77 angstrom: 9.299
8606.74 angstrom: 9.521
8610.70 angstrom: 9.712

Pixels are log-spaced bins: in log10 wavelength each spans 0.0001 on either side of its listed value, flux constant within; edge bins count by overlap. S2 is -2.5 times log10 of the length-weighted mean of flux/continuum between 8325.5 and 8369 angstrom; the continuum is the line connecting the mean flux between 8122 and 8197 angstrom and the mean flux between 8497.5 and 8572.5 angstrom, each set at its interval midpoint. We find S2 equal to -0.02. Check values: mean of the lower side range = 10.5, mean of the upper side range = 9.25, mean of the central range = 10.1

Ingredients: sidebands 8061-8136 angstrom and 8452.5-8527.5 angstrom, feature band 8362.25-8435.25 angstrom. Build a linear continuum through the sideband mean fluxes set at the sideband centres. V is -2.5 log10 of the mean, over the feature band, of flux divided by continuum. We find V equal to -0.01 mag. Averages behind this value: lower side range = 10.6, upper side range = 9.74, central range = 10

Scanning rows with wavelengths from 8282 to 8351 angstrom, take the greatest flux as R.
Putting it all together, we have 10.54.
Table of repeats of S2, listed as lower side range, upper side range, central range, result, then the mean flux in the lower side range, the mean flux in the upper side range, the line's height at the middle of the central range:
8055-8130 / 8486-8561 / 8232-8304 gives -0.036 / 10.5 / 9.25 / 10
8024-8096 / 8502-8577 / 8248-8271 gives -0.034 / 10.6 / 9.31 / 10.1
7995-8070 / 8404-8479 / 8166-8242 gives 0.007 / 10.6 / 10.1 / 10.4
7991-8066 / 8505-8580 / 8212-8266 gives -0.031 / 10.6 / 9.33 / 10.1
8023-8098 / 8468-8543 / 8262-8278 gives -0.021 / 10.6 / 9.42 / 10.1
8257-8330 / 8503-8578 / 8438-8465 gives -0.062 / 10.1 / 9.32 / 9.61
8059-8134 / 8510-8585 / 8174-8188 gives -0.001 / 10.6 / 9.35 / 10.3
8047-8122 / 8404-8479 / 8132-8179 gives -0.027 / 10.5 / 10.1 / 10.4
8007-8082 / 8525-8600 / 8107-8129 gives 0.023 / 10.6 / 9.36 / 10.5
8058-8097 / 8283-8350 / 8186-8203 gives 0.032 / 10.7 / 10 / 10.4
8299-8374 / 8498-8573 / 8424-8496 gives -0.053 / 10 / 9.26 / 9.54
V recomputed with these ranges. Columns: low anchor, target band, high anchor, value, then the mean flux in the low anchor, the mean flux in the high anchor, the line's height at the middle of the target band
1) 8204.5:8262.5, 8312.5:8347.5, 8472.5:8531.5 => 0.03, 10.4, 9.61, 10.1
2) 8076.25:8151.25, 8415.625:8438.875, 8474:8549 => -0.05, 10.5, 9.29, 9.56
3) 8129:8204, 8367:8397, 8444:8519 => 0.01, 10.5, 9.8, 10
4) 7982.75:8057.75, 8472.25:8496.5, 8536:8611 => -0.03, 10.7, 9.37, 9.58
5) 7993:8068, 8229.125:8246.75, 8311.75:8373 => -0.02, 10.6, 10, 10.2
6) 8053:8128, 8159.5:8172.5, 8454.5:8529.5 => -0.02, 10.5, 9.72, 10.4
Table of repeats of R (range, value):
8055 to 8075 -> 11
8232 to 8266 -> 10.53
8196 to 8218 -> 10.49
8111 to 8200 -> 10.92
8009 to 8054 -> 10.91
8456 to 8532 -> 10.31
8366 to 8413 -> 10.35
